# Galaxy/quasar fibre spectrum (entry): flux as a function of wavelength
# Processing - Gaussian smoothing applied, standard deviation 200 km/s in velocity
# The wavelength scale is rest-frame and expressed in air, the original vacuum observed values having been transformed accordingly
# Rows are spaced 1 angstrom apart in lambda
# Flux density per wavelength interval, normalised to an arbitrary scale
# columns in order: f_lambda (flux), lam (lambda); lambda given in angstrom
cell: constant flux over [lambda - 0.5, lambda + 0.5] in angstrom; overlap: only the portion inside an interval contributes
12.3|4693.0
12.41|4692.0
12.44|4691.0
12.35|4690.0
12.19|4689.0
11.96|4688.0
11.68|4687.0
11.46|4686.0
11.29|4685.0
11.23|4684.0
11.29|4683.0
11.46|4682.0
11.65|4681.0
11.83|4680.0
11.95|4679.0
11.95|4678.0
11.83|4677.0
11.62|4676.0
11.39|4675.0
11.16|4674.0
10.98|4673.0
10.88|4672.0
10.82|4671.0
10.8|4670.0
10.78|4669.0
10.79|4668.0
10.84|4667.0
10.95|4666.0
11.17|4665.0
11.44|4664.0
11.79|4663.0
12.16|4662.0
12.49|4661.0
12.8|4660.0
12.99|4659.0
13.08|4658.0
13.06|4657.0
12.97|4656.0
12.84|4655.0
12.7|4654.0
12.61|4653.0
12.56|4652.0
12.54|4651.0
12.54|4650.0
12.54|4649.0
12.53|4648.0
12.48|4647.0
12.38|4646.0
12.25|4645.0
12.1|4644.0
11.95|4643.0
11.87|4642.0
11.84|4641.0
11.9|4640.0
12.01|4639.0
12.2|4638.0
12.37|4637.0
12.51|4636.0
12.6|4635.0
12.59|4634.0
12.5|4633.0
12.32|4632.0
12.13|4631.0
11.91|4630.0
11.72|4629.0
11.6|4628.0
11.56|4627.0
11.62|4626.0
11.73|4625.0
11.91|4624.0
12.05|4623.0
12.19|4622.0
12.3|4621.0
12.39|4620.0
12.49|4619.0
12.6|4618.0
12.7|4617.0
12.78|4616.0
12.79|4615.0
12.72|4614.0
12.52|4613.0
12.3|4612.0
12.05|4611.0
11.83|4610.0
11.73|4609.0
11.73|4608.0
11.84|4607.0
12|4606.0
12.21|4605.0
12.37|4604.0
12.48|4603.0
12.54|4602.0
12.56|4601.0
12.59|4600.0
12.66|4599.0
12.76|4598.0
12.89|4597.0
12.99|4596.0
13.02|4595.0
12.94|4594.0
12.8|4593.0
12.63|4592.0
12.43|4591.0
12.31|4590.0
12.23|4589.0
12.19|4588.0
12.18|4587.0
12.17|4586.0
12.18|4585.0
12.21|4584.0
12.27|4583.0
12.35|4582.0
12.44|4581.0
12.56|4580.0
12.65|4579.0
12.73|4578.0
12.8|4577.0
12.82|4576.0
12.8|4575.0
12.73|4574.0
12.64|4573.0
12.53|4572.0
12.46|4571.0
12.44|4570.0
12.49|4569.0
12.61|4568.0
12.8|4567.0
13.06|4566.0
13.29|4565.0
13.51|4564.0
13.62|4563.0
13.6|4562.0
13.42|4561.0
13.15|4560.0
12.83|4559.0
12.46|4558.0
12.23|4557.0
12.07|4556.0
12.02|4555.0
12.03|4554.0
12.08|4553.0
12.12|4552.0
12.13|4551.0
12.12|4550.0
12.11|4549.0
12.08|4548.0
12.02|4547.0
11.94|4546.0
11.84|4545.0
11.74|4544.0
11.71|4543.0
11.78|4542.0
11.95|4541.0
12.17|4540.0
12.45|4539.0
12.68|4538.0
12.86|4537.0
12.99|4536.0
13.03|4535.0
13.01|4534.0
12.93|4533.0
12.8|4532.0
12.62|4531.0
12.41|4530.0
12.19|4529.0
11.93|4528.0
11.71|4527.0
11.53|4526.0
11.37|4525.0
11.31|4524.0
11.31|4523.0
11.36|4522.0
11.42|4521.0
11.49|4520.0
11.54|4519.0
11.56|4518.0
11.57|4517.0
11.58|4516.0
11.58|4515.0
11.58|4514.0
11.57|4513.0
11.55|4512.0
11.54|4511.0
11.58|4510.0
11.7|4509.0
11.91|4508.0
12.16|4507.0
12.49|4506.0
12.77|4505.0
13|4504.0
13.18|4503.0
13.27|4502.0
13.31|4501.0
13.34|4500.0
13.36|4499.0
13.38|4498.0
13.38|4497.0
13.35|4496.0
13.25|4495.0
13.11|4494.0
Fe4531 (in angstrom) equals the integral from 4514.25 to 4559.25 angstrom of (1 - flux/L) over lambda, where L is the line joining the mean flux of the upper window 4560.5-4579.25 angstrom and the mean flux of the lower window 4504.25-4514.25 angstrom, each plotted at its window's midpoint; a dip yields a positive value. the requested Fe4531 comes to 1.1 angstrom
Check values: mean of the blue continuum 11.9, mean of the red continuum 12.9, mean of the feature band 12.1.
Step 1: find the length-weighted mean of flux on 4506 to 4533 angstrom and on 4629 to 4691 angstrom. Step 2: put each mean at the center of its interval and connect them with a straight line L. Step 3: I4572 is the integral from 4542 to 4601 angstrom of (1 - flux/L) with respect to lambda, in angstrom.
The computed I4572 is -3.40 angstrom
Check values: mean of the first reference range 11.8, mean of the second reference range 12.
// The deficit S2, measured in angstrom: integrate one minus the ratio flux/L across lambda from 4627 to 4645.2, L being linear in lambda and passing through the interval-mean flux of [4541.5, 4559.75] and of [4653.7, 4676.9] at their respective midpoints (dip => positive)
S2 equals -0.42 angstrom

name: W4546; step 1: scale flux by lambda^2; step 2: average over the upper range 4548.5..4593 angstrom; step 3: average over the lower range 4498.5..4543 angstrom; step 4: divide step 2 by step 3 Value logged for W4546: 1.1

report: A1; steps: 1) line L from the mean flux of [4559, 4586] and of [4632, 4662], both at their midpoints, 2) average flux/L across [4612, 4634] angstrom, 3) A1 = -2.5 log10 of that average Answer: 0.03 mag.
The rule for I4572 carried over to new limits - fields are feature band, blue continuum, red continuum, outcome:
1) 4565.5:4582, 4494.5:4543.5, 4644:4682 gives -0.7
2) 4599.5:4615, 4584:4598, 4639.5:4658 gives 0.3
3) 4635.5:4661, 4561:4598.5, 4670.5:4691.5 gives -1.1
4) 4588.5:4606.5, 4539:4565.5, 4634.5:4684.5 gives -0.6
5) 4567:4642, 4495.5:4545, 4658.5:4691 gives -3.1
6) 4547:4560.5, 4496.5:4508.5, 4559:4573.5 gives 0.7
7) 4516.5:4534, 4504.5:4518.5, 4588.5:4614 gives 0.0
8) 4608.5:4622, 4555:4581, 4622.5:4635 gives -0.2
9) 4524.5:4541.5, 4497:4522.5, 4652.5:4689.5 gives -0.4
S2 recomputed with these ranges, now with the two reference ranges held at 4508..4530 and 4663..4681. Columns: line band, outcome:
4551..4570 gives -2.0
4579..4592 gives -1.0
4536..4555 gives -1.0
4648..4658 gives -1.2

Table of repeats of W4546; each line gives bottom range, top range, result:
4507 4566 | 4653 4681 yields 1.03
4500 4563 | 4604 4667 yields 1.05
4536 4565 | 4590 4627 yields 1.02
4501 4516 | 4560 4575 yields 1.09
